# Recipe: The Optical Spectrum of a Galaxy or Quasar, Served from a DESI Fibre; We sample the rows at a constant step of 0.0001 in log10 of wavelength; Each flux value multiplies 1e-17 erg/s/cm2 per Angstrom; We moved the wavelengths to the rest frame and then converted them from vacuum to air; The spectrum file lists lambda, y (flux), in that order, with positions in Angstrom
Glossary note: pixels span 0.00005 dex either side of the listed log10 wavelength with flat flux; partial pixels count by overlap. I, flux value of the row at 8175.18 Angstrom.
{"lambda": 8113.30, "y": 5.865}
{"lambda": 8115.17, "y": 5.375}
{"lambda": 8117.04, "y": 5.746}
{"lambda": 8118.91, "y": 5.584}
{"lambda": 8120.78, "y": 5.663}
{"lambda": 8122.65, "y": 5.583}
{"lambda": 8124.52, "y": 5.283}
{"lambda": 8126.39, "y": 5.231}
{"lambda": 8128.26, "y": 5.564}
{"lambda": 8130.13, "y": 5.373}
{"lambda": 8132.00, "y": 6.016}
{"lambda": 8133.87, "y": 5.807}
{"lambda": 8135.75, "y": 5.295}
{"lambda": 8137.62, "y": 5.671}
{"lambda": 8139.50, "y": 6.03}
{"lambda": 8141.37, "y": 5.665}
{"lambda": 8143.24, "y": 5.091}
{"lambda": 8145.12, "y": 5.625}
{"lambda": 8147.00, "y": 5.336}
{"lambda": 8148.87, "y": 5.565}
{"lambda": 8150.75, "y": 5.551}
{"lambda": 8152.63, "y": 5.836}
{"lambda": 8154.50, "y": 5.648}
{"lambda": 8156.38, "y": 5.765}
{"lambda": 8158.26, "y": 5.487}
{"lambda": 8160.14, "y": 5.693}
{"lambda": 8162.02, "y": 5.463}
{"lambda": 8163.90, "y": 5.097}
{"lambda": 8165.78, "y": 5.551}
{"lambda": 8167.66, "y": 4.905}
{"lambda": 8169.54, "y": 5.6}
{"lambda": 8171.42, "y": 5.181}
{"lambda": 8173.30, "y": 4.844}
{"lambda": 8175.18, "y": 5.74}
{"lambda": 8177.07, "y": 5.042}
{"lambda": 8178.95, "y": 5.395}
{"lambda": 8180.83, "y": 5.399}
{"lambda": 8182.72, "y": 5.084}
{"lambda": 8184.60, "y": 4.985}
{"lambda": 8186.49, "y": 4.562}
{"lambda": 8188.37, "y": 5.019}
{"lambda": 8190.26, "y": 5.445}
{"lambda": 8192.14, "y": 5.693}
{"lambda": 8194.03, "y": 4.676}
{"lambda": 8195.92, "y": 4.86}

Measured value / 5.74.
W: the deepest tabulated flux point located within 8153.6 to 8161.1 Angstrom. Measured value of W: 5.487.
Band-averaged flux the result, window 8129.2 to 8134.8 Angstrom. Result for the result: 5.74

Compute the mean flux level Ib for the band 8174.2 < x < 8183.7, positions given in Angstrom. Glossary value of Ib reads 5.33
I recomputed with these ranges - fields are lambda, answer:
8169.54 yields 5.6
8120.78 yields 5.663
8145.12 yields 5.625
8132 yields 6.016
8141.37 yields 5.665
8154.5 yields 5.648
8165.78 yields 5.551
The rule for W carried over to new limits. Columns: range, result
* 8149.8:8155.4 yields 5.551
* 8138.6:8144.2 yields 5.091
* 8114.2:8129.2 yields 5.231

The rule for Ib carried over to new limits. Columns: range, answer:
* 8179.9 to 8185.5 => 5.16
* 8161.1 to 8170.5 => 5.32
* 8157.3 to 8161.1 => 5.58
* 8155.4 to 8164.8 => 5.5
